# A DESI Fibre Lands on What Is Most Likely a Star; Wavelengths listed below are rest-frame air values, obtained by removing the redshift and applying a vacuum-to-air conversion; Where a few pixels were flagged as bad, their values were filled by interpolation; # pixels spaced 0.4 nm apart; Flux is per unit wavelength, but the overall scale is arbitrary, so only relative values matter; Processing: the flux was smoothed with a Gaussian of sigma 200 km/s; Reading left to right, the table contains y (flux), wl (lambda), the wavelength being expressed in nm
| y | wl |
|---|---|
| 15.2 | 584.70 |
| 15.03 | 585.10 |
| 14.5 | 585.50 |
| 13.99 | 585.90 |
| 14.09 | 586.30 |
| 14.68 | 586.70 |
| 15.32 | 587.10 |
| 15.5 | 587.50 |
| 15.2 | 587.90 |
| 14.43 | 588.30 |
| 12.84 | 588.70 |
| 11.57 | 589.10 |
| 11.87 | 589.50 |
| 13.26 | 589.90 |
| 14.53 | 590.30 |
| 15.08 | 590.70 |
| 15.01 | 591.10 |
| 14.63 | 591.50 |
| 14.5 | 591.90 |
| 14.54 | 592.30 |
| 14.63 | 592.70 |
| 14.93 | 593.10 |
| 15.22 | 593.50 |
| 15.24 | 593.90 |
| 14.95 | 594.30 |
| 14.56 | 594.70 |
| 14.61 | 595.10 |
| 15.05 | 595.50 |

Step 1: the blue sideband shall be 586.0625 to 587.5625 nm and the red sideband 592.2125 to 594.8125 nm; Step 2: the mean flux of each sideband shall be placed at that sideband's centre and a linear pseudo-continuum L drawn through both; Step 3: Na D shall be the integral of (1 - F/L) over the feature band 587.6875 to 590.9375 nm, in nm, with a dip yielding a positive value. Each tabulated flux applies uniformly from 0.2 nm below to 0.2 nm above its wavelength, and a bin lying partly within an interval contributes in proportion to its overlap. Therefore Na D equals 0.27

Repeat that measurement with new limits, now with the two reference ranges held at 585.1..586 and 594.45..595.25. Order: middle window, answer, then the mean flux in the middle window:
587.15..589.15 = 0.04 nm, 14.2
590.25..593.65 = -0.05 nm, 14.8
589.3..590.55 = 0.11 nm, 13.3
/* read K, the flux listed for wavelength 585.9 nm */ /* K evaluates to 13.99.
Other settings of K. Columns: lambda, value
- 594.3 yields 14.95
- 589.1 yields 11.57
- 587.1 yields 15.32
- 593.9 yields 15.24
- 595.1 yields 14.61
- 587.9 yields 15.2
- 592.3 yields 14.54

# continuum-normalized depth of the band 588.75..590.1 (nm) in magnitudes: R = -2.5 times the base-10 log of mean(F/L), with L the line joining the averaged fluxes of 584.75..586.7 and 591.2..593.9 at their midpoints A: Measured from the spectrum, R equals 0.190 mag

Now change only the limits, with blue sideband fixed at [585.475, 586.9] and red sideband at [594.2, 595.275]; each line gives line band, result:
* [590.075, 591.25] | -0.02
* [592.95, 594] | -0.04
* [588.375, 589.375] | 0.16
